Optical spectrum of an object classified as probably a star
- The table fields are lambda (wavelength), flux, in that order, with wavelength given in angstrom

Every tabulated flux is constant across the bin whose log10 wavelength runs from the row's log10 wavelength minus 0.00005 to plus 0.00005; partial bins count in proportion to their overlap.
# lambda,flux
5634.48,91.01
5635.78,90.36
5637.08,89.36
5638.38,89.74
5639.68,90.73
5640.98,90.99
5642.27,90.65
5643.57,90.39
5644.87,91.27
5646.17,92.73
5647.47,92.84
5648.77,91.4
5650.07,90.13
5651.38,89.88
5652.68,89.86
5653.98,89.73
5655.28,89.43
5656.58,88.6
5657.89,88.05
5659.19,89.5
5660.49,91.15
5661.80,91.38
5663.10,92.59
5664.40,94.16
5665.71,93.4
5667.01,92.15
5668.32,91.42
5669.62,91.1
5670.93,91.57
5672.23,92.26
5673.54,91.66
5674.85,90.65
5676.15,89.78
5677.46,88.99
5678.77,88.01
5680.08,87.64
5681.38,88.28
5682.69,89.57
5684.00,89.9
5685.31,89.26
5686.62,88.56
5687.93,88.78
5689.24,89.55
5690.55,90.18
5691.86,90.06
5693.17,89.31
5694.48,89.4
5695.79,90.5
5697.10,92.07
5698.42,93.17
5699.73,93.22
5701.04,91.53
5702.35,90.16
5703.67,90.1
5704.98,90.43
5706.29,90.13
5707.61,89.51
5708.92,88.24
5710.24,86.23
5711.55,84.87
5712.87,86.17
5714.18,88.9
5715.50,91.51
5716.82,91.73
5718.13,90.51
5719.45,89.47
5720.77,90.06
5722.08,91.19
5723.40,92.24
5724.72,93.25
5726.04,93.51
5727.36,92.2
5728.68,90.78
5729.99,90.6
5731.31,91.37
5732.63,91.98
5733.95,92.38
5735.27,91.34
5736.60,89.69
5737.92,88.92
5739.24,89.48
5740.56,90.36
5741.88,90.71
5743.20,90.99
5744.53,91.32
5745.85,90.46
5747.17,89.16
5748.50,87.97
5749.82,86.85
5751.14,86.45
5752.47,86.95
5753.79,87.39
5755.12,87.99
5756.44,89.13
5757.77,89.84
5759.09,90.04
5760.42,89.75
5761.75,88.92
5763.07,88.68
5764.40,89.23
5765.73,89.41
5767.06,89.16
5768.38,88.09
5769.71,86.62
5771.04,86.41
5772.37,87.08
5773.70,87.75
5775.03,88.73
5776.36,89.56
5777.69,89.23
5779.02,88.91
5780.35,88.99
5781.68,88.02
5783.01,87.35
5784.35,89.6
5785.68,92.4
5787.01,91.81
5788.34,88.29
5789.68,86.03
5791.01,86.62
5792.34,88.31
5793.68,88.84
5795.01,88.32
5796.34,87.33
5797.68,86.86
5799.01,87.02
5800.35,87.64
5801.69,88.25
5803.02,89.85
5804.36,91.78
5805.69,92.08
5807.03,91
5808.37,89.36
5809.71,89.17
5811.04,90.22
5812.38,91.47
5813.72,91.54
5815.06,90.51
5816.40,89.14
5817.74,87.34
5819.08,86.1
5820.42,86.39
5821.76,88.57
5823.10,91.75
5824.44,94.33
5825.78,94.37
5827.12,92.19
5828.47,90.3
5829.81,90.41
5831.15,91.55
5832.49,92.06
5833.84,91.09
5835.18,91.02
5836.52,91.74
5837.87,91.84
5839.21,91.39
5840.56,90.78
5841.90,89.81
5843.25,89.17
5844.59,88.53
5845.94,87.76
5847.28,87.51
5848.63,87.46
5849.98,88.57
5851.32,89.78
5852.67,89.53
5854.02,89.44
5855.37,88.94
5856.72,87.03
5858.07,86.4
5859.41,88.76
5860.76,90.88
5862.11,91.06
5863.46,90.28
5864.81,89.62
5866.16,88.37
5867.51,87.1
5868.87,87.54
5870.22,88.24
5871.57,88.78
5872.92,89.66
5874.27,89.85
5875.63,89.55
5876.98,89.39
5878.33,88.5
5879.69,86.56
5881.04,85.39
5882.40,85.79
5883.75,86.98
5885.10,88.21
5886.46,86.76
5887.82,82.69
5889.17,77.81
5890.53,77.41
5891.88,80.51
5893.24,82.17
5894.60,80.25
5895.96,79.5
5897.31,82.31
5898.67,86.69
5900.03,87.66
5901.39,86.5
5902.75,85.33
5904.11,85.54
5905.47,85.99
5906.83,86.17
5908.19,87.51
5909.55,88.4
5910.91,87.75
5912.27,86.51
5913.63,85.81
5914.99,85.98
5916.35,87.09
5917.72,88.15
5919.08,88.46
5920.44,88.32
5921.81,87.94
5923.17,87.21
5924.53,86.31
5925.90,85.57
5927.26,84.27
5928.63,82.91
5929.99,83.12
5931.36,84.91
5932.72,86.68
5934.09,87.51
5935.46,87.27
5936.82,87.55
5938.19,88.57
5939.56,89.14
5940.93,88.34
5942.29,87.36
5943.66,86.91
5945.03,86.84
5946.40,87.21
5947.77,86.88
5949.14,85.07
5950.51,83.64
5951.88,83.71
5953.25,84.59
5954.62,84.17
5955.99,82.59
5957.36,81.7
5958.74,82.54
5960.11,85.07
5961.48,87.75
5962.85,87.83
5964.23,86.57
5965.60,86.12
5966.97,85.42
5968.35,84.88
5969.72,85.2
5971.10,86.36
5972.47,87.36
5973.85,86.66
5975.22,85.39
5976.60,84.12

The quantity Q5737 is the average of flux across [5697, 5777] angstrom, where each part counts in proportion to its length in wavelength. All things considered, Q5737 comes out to 89.7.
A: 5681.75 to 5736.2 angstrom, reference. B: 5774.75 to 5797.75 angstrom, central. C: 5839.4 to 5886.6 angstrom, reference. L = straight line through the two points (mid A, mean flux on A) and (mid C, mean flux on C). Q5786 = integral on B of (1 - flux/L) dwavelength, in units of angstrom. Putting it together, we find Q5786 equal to 0.2 angstrom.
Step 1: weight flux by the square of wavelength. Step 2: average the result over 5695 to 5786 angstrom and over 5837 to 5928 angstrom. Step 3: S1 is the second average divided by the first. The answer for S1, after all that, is 1.02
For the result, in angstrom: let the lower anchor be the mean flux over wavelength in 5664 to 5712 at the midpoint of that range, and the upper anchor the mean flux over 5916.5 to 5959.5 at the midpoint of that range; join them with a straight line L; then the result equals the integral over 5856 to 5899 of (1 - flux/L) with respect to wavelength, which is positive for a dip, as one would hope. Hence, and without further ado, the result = 0.4 angstrom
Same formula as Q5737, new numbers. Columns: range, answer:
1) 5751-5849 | 89.3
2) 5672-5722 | 89.7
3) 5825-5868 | 89.9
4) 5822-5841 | 91.7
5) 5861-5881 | 88.8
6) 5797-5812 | 89.4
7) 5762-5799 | 88.4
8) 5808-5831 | 90.2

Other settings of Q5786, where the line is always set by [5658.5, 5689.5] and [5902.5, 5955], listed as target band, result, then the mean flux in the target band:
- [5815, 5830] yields -0.33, 90.1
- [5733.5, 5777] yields 0.11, 89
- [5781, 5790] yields -0.05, 89.1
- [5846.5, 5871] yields -0.32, 88.7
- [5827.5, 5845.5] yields -0.58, 90.7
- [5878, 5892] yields 0.46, 84.3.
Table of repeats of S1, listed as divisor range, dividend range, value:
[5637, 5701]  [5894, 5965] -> 1.04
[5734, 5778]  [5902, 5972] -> 1.03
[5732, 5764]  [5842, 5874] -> 1.03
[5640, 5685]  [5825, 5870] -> 1.06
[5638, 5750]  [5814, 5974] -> 1.03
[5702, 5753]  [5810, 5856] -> 1.04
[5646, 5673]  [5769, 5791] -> 1.01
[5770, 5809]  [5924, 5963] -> 1.02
